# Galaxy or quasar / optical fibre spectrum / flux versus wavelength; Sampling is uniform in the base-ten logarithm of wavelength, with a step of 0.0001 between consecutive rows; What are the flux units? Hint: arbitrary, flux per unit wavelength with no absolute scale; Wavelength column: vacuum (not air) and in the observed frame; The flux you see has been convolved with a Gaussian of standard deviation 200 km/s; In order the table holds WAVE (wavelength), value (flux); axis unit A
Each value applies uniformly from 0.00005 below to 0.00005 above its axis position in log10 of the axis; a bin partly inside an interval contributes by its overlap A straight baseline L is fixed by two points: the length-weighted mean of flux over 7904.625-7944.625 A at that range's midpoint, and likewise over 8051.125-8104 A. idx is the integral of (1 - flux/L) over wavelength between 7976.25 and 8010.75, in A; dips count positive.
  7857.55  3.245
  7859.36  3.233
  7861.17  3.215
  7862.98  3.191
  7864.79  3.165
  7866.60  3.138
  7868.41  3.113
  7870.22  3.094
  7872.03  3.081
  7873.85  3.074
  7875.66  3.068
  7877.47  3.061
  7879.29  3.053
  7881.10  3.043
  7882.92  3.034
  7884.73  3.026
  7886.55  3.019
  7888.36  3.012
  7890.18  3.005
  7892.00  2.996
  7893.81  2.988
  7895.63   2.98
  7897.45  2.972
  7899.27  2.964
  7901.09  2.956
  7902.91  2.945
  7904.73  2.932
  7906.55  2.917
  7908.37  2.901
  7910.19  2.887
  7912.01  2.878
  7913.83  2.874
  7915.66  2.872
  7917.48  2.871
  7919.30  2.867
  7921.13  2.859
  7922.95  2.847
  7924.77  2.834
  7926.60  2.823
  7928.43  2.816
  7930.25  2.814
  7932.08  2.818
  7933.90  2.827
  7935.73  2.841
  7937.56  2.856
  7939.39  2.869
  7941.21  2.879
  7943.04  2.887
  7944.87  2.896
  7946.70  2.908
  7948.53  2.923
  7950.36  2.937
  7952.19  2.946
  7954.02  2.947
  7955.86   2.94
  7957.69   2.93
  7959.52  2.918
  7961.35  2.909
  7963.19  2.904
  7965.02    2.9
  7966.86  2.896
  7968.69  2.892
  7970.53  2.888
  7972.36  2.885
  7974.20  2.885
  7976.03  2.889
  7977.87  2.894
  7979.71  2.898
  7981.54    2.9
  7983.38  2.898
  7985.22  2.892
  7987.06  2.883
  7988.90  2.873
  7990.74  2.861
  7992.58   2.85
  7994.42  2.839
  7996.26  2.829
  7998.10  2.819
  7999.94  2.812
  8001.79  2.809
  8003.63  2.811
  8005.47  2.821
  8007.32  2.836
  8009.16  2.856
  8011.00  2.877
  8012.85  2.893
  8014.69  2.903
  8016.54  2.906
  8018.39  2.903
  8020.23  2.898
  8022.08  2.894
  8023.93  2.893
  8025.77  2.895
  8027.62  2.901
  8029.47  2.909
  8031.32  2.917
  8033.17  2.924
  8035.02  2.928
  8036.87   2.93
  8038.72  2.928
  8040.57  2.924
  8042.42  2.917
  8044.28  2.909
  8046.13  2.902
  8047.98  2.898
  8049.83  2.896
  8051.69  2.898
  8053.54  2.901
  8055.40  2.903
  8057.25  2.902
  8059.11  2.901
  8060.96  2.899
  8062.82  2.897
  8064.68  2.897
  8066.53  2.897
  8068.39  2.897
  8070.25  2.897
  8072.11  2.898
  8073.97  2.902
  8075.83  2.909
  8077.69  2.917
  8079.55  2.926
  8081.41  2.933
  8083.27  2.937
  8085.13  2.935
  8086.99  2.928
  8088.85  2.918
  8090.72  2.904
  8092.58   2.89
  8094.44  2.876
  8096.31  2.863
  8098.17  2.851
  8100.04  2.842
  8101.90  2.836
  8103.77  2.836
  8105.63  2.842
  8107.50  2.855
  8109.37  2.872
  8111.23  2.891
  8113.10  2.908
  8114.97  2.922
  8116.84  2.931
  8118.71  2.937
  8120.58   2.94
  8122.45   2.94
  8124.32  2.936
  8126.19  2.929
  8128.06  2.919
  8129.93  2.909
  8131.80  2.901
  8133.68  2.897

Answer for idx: 0.26 A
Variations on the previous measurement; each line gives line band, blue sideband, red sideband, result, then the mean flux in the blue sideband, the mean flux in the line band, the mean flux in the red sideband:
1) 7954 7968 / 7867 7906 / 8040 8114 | 0.26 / 3.02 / 2.91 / 2.89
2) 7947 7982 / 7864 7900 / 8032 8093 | 0.86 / 3.04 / 2.91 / 2.91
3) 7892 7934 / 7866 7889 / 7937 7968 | 1.38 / 3.06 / 2.89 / 2.91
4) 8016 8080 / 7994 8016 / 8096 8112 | -1.29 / 2.84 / 2.91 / 2.85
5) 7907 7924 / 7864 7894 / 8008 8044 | 0.83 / 3.06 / 2.87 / 2.9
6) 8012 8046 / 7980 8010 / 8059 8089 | -0.38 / 2.85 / 2.91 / 2.91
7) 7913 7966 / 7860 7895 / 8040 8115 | 2.43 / 3.07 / 2.88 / 2.9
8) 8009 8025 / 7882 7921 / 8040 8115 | 0.11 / 2.95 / 2.89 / 2.9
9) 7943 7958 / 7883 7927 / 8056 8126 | -0.02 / 2.93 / 2.92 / 2.9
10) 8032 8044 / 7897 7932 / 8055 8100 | -0.11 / 2.88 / 2.92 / 2.9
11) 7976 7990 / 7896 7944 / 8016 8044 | 0.03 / 2.88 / 2.89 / 2.91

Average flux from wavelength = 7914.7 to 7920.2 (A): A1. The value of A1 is 2.87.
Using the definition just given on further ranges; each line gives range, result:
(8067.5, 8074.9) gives 2.9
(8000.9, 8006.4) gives 2.81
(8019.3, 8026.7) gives 2.9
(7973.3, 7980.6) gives 2.89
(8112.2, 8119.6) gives 2.92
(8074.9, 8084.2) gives 2.93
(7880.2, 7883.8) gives 3.03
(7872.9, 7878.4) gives 3.06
